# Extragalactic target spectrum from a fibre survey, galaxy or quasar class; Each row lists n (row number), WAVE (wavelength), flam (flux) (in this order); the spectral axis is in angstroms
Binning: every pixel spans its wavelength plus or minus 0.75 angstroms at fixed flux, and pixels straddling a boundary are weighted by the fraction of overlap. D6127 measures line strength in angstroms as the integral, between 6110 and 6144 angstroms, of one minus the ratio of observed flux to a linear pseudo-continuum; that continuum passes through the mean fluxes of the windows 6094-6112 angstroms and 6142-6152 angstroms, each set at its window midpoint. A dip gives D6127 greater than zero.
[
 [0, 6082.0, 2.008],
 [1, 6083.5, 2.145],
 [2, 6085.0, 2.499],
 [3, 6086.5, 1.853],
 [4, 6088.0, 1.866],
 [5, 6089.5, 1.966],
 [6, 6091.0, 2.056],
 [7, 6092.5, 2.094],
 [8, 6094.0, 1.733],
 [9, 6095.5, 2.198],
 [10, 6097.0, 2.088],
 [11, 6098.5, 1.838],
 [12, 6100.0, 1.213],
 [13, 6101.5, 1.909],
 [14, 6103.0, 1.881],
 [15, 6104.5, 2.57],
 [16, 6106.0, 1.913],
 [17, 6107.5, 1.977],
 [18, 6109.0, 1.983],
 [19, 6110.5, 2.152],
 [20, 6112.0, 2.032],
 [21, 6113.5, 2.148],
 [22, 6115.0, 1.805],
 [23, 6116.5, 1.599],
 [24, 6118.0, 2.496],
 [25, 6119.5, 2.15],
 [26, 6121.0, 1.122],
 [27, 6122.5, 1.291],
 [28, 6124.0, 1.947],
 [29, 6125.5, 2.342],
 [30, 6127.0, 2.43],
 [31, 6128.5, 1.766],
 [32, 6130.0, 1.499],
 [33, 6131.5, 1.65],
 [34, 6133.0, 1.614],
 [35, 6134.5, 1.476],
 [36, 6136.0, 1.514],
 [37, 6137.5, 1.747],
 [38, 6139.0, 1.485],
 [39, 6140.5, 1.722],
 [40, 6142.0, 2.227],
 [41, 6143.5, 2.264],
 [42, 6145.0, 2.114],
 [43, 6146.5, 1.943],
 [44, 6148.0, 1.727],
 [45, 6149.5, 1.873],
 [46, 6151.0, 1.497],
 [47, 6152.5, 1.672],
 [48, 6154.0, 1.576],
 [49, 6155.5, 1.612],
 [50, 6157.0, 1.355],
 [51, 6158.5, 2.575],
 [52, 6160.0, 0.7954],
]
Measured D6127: 1.8 angstroms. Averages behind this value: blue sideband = 1.97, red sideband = 1.92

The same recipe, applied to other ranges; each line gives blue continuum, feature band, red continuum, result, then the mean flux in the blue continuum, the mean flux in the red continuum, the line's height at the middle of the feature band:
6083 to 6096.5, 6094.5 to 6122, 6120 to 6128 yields -0.1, 2.04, 1.83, 1.93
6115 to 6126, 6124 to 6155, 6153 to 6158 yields -2.1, 1.84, 1.58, 1.69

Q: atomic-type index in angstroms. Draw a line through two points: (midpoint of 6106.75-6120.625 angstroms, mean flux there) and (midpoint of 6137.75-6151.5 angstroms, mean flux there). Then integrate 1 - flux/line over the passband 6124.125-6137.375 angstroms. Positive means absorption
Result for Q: 1.0 angstroms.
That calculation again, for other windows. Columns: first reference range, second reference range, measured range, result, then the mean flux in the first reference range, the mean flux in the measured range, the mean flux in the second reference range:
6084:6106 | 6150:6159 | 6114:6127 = -0.18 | 1.98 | 1.88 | 1.69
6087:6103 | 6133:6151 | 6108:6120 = -1.19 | 1.89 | 2.04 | 1.8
